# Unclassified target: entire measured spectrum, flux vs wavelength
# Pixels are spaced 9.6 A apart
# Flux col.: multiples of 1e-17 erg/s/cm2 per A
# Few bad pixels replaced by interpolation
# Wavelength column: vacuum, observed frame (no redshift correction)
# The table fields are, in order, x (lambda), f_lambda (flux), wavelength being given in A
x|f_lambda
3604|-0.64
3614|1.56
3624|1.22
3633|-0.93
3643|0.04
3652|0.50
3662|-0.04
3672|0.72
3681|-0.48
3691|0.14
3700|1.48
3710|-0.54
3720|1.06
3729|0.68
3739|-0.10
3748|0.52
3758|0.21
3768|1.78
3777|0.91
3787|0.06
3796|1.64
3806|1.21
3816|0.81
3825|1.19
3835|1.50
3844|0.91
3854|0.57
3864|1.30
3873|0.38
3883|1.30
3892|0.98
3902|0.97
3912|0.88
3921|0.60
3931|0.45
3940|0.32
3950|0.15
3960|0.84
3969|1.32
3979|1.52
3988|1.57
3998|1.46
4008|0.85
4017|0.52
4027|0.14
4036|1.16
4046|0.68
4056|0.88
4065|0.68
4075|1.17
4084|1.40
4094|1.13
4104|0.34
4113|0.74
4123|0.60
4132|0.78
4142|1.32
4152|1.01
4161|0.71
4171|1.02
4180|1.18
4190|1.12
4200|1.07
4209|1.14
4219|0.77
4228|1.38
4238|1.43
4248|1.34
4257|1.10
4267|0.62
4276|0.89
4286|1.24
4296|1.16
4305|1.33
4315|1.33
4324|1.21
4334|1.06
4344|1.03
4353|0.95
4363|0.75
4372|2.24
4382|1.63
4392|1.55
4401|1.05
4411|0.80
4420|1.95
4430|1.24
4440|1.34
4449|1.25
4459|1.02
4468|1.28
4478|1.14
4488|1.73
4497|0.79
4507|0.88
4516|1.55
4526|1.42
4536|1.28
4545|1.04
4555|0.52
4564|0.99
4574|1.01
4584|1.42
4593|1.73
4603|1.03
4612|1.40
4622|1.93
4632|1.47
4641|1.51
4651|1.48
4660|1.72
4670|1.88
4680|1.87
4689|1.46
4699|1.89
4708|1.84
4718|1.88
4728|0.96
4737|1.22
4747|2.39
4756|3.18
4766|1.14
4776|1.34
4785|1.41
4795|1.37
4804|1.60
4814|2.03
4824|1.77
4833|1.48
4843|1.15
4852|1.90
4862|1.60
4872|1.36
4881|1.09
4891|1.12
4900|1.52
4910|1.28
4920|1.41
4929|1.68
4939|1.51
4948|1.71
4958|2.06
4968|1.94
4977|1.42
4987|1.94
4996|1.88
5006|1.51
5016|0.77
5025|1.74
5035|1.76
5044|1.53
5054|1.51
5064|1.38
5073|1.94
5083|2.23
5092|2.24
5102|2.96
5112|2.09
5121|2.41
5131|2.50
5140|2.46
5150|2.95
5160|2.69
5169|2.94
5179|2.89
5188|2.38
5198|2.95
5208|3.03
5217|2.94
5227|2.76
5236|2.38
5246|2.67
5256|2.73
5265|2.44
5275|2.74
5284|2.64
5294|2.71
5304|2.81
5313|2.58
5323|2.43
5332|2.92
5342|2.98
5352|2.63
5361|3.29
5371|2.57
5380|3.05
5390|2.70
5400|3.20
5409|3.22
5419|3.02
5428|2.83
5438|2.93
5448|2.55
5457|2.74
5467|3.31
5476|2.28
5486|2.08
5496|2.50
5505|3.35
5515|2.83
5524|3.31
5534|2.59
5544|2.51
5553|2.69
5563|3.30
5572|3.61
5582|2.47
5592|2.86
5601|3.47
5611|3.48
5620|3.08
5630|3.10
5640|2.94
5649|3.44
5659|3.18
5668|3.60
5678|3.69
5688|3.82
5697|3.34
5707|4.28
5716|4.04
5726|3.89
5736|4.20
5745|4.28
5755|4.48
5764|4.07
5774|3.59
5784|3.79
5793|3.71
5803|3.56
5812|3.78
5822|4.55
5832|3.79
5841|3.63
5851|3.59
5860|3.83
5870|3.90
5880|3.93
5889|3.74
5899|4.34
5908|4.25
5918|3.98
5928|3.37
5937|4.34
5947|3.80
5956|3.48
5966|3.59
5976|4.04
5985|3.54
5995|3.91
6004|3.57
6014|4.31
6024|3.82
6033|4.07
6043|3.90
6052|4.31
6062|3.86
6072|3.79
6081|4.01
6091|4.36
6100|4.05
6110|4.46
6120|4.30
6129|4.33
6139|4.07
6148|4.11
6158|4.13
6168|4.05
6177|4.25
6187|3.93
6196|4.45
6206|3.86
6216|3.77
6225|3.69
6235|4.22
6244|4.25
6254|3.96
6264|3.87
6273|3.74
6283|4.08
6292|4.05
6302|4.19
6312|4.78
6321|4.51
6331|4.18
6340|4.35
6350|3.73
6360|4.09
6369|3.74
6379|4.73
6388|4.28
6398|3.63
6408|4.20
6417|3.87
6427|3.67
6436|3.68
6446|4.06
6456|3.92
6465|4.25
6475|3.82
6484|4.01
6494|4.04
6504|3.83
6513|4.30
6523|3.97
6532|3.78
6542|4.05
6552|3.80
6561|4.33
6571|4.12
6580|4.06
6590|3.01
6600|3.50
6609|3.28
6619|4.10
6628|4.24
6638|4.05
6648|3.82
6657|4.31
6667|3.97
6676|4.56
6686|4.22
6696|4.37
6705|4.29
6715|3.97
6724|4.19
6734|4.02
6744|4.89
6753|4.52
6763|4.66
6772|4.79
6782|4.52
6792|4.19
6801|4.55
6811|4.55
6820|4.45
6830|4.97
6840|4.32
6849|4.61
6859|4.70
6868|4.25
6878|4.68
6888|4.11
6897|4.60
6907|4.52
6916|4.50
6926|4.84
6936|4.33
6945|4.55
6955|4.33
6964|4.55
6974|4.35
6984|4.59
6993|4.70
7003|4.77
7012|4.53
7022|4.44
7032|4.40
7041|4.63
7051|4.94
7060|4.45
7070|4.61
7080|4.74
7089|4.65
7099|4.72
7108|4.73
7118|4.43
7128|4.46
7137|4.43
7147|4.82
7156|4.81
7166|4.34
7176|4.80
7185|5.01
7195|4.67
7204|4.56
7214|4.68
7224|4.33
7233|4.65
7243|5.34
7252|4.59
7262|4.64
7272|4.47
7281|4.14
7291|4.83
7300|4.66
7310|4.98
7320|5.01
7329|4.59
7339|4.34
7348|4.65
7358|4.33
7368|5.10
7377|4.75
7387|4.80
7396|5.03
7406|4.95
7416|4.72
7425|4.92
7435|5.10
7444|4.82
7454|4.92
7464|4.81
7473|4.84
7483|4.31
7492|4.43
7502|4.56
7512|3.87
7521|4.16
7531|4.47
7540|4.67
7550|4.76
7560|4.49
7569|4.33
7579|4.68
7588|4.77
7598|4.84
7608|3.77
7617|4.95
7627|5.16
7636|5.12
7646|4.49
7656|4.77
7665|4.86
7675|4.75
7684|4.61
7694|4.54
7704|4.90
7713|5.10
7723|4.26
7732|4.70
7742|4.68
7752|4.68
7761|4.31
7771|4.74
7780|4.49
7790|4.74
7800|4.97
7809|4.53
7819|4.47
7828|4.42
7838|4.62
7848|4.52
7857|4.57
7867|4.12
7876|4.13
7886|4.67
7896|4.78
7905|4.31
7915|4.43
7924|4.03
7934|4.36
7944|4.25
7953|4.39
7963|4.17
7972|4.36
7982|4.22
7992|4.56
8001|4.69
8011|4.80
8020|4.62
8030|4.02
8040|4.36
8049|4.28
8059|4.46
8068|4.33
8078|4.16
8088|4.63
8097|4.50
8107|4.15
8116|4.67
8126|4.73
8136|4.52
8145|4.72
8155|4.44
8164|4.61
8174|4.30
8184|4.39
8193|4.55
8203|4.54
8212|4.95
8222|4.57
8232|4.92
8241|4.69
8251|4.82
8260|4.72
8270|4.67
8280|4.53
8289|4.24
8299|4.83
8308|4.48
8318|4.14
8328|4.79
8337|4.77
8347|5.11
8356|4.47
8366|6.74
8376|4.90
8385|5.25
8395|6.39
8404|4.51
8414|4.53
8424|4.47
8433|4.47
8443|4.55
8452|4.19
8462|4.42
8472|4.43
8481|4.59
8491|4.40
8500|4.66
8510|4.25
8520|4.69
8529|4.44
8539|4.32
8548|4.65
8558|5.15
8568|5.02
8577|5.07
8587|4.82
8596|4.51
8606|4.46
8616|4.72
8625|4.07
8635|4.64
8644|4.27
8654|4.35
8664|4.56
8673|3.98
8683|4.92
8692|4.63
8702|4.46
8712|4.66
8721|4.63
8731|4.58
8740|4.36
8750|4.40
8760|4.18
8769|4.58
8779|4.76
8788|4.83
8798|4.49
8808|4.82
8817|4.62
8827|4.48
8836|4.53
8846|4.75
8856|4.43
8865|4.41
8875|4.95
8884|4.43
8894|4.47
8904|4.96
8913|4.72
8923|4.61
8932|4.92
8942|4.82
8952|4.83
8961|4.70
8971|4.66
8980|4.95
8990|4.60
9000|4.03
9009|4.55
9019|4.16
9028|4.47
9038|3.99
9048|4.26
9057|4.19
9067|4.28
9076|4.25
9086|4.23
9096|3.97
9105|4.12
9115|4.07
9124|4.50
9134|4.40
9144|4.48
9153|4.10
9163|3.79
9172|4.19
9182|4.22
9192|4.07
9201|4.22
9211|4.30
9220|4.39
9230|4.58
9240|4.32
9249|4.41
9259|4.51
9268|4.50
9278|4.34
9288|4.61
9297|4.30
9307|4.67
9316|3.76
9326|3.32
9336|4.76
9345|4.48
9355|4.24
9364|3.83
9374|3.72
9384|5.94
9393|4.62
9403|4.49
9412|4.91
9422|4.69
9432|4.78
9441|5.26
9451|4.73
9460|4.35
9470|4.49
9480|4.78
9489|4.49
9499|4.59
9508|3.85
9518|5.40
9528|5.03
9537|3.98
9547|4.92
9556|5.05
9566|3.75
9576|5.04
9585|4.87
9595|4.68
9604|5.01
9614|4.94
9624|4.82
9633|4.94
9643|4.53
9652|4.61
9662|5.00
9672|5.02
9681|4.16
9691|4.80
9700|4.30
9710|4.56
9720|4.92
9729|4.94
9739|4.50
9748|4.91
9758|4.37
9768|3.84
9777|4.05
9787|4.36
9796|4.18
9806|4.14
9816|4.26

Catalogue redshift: 0.274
